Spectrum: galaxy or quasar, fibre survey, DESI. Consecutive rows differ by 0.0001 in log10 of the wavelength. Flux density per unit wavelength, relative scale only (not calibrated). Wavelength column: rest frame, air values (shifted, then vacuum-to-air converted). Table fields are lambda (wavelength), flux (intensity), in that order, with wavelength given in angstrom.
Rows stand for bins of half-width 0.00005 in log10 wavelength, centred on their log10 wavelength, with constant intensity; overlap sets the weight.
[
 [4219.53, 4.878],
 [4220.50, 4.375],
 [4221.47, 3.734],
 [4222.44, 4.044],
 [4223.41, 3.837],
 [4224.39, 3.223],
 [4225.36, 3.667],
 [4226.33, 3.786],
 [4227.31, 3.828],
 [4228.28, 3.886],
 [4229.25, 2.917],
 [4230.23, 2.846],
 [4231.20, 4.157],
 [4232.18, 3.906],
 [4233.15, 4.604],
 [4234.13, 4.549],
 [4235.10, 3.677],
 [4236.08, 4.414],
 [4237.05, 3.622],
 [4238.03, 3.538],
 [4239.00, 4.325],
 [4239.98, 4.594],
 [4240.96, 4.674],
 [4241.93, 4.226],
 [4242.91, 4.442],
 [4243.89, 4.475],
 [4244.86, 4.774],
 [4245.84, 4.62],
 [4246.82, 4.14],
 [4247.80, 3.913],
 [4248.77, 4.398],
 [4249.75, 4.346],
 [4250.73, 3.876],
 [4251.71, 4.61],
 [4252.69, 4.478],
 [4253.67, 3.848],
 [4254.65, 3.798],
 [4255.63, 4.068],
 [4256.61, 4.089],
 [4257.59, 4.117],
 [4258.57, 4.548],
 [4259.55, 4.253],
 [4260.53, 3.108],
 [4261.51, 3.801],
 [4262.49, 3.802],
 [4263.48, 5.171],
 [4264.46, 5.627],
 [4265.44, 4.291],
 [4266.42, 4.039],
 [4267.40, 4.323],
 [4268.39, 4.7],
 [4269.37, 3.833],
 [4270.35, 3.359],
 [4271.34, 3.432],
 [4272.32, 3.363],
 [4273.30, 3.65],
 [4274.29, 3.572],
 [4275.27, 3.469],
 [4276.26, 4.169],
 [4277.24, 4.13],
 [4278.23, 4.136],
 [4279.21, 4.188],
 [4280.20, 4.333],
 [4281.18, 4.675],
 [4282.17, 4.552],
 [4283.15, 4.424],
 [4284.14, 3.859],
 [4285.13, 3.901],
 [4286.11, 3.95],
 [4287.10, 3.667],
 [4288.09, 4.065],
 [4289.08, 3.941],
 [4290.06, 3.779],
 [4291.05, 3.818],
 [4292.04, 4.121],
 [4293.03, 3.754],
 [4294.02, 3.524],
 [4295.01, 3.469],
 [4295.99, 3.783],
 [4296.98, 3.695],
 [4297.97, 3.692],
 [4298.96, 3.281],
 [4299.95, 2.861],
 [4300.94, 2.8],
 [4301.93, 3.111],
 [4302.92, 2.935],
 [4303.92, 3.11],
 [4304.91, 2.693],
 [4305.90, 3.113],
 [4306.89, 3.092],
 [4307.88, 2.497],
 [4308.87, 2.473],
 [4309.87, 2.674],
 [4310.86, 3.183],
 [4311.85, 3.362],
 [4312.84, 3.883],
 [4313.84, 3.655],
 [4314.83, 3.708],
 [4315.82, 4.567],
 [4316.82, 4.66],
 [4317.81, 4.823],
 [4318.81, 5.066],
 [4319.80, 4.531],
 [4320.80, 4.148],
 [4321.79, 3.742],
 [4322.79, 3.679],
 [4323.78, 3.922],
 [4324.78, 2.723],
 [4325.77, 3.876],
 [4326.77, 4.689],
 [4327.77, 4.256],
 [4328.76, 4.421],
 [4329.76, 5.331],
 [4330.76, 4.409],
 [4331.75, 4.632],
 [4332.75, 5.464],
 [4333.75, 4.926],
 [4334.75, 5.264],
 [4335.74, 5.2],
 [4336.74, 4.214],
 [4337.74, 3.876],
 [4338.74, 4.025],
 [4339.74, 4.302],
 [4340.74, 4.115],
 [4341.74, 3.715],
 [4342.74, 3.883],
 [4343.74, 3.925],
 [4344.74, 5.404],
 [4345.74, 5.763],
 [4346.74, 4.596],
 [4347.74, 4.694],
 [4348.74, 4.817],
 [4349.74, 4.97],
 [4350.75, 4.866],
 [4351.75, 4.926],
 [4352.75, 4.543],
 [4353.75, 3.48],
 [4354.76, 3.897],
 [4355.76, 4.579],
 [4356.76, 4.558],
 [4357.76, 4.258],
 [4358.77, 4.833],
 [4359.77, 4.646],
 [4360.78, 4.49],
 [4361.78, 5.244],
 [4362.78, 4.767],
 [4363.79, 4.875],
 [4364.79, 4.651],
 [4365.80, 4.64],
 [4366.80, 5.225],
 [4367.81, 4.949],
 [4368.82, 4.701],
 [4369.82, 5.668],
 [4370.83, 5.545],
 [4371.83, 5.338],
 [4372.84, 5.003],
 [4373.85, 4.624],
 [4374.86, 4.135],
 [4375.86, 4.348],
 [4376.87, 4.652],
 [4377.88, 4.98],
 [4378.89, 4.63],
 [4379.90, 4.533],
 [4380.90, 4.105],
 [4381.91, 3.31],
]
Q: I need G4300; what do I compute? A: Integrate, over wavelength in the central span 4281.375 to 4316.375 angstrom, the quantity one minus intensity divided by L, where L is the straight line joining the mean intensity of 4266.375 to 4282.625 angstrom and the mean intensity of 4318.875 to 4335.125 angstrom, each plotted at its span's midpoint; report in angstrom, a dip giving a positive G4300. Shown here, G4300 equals 5.4 angstrom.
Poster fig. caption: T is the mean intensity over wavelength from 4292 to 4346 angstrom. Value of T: 3.92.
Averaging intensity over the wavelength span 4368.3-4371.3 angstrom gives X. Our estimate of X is 5.3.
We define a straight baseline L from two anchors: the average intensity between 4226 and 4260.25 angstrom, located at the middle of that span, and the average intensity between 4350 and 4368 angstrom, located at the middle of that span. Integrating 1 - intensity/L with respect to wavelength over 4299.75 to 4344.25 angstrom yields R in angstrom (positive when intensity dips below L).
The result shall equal 5.6 angstrom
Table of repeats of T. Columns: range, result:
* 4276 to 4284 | 4.31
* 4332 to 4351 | 4.63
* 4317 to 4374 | 4.59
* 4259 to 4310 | 3.74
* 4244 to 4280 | 4.12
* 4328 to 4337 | 4.88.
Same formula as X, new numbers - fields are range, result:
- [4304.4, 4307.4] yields 2.97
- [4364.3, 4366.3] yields 4.64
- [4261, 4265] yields 4.59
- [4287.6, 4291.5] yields 3.9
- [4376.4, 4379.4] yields 4.75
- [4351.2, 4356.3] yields 4.3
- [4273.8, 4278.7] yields 3.89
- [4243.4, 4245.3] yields 4.63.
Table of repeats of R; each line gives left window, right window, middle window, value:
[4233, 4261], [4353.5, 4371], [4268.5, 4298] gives 3.23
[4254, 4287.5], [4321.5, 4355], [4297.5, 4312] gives 4.34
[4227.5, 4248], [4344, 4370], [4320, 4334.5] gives 0.86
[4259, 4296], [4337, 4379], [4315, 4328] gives 0.48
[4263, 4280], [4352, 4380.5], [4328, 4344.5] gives 0.06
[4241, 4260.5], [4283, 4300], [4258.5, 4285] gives -0.65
